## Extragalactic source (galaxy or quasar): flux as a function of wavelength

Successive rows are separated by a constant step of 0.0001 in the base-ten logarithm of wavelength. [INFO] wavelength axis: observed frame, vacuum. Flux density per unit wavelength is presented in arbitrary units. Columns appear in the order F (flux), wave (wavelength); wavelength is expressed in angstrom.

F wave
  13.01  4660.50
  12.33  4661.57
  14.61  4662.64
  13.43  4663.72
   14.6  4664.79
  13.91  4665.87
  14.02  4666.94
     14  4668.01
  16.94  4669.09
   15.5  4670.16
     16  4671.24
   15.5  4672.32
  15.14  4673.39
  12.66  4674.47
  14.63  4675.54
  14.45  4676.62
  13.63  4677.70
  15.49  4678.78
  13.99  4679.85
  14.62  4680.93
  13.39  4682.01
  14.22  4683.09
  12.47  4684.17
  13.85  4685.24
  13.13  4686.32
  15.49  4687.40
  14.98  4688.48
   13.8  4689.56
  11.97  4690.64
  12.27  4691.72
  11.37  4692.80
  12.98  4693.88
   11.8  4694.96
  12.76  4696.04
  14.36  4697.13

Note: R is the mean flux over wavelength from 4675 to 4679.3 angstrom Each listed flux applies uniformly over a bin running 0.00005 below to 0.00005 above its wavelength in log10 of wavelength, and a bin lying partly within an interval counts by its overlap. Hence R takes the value 14.5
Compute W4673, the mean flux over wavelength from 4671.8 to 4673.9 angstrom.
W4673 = 15.4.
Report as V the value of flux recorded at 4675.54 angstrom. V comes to 14.63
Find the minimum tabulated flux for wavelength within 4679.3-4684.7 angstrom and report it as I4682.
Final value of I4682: 12.47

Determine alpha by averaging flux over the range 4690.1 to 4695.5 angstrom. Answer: 12.1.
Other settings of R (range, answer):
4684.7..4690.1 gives 14.3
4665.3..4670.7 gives 14.9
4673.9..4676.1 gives 13.7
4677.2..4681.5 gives 14.4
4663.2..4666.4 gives 14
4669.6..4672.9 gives 15.7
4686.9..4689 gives 15.2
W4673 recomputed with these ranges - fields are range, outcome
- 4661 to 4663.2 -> 13.5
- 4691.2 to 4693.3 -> 11.8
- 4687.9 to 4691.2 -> 13.6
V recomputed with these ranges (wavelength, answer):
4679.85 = 13.99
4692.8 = 11.37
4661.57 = 12.33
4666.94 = 14.02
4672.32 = 15.5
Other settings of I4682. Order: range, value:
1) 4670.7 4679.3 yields 12.66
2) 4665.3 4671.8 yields 13.91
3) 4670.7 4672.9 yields 15.5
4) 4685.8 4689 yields 13.13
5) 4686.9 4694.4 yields 11.37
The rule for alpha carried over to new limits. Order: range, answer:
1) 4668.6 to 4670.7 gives 16.2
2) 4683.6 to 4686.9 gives 13.2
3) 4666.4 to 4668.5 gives 14.1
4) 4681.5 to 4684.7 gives 13.3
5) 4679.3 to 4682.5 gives 14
